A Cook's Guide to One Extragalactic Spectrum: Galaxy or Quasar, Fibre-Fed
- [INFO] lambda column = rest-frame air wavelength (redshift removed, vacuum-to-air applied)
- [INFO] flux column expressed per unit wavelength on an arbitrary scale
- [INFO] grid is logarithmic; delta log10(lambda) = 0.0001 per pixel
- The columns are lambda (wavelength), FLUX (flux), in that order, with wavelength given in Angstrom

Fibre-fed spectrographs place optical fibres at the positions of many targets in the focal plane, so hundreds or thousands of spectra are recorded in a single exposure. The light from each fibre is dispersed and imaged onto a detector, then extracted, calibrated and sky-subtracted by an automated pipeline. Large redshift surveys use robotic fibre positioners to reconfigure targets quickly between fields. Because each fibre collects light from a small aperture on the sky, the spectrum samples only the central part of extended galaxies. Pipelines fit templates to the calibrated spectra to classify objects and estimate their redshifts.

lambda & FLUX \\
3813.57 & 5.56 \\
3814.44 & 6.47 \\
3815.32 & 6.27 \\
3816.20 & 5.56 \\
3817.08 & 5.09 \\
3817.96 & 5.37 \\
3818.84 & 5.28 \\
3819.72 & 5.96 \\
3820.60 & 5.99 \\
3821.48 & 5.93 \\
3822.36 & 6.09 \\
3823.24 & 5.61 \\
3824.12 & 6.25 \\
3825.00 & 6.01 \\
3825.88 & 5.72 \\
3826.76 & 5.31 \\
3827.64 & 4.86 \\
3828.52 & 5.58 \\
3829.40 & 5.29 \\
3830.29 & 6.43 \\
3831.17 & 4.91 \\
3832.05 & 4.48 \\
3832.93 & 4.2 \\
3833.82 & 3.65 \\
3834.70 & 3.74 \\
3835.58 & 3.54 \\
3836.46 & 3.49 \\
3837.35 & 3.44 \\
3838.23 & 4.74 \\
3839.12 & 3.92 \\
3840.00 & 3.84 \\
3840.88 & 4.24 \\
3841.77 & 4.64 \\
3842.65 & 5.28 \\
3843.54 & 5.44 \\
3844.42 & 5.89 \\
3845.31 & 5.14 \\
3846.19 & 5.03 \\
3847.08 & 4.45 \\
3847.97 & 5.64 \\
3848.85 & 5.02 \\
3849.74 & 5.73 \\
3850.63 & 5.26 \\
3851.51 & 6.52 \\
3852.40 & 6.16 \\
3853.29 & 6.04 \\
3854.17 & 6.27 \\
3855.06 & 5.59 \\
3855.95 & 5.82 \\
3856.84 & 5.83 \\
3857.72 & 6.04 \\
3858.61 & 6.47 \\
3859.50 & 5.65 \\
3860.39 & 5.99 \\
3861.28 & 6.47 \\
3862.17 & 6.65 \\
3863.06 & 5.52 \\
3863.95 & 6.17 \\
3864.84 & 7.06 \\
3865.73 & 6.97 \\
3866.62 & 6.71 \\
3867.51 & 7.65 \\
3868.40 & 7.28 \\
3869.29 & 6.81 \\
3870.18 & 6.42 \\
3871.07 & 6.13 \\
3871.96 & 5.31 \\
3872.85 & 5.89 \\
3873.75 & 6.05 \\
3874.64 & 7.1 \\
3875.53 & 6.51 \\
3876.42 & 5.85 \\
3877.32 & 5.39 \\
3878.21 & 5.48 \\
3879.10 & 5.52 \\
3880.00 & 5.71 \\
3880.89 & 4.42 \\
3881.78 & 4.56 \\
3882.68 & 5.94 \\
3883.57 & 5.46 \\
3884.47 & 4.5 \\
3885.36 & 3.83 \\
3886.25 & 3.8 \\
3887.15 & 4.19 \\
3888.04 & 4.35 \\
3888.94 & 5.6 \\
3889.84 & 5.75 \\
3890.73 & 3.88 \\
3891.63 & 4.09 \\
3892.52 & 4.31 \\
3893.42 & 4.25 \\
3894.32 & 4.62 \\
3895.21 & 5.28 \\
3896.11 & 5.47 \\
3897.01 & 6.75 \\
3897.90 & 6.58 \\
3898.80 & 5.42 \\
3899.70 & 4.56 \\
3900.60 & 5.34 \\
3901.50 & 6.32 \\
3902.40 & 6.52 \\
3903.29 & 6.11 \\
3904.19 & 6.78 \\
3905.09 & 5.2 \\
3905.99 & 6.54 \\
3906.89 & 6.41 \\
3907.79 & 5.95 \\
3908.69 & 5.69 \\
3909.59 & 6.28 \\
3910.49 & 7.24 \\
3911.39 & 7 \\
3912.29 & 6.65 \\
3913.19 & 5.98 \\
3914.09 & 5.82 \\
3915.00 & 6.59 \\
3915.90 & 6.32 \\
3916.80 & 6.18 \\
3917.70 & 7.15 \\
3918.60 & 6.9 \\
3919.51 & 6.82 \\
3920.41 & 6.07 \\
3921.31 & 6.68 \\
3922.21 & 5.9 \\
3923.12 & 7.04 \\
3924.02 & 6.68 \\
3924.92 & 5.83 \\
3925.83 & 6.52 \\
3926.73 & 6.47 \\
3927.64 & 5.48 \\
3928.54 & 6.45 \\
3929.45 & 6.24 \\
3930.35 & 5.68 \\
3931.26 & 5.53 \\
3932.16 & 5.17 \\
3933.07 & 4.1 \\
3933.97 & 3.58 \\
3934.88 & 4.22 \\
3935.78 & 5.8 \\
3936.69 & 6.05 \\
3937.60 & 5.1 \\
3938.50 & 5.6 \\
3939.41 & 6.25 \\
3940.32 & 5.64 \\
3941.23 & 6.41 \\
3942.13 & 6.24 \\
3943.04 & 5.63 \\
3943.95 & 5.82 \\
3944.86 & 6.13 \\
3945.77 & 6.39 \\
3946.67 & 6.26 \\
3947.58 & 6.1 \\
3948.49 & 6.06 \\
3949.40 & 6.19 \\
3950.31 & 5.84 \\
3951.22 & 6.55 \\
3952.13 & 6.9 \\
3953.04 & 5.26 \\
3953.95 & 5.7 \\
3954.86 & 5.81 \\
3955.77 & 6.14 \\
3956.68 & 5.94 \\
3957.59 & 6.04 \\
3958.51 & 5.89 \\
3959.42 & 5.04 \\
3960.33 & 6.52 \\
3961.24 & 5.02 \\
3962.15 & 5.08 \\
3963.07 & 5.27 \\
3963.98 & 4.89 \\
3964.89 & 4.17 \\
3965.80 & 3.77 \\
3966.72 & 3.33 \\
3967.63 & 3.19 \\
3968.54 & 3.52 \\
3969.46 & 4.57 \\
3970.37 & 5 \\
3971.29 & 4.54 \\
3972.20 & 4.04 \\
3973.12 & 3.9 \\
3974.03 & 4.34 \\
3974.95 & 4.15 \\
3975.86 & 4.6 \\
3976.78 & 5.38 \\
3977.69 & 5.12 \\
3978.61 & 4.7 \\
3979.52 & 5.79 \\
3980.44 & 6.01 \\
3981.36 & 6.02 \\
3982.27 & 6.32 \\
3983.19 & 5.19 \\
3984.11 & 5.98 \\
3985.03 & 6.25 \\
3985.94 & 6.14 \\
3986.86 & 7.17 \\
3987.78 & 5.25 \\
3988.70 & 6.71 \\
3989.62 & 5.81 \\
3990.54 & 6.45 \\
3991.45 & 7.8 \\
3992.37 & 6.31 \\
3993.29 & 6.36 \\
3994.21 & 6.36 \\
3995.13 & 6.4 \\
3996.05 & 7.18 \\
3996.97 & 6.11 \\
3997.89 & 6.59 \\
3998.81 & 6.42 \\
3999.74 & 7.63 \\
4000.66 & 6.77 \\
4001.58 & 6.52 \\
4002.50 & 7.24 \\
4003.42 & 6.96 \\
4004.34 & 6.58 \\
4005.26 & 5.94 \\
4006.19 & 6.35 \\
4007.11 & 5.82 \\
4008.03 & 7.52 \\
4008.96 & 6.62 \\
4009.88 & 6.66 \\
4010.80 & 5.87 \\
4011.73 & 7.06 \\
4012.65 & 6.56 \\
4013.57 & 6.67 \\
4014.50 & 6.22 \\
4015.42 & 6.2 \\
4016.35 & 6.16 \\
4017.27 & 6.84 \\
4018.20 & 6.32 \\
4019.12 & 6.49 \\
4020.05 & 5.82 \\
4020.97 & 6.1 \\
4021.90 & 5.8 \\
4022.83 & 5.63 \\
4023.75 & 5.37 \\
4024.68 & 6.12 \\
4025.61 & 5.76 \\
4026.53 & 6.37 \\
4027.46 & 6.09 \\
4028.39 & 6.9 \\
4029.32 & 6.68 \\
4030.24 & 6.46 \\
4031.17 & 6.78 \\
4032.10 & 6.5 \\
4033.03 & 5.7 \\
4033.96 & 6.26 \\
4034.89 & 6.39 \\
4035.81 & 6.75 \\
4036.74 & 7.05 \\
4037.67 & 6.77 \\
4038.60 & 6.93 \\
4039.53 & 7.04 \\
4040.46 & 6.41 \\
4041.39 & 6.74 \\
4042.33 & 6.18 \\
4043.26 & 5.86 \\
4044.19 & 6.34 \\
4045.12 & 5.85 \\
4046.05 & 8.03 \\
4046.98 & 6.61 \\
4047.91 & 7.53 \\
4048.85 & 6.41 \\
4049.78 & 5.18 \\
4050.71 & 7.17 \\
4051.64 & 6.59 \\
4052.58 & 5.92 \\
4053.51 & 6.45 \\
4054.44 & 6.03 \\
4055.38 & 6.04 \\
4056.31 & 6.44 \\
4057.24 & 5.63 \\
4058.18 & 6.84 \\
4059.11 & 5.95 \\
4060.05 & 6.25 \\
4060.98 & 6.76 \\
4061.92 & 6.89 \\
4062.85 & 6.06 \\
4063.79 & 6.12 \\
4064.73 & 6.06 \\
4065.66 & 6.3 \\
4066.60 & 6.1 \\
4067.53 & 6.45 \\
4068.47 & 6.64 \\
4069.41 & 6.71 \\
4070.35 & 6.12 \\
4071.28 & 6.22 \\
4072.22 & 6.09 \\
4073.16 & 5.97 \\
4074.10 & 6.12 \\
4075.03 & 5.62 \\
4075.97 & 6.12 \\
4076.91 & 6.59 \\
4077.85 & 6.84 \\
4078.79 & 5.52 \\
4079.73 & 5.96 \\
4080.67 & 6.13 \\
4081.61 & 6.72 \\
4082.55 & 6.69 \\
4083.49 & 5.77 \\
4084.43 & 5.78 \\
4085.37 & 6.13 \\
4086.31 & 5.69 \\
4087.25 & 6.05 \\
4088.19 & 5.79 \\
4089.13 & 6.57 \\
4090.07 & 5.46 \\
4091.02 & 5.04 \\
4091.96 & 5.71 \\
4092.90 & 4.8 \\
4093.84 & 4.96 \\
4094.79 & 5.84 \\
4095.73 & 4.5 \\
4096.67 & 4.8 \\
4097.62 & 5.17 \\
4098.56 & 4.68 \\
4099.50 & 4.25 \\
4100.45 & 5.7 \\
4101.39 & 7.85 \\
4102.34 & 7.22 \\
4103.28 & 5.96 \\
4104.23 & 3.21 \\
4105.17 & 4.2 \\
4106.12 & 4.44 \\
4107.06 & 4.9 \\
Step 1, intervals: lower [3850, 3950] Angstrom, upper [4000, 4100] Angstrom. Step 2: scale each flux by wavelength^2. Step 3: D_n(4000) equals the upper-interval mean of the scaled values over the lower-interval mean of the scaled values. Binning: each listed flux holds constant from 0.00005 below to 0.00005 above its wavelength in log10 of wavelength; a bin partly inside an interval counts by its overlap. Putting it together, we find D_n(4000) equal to 1.14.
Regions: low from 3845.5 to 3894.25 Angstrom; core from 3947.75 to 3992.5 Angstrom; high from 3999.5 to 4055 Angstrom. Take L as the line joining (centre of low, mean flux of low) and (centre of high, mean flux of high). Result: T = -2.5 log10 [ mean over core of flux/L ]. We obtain 0.14 mag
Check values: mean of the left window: 5.64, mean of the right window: 6.45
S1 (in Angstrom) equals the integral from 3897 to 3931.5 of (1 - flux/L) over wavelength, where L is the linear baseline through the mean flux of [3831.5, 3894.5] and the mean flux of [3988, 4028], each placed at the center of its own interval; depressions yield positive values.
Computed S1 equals -3.1 Angstrom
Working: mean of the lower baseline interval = 5.35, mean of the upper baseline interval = 6.42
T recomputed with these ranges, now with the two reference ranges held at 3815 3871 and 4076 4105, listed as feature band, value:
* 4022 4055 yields -0.13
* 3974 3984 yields 0.06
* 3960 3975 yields 0.26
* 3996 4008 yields -0.18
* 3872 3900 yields 0.07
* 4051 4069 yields -0.11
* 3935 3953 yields -0.07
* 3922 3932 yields -0.10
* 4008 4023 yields -0.13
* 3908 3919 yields -0.16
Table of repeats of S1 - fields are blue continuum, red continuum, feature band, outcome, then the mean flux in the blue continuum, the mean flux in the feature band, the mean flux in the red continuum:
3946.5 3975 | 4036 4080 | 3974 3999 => -2.27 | 5.16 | 5.99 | 6.38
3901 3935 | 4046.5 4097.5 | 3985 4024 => -2.24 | 6.12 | 6.45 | 6.08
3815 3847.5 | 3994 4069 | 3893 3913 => -1.49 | 5.04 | 5.96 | 6.43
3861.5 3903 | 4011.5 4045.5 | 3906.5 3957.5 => -1.57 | 5.61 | 6.04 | 6.35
